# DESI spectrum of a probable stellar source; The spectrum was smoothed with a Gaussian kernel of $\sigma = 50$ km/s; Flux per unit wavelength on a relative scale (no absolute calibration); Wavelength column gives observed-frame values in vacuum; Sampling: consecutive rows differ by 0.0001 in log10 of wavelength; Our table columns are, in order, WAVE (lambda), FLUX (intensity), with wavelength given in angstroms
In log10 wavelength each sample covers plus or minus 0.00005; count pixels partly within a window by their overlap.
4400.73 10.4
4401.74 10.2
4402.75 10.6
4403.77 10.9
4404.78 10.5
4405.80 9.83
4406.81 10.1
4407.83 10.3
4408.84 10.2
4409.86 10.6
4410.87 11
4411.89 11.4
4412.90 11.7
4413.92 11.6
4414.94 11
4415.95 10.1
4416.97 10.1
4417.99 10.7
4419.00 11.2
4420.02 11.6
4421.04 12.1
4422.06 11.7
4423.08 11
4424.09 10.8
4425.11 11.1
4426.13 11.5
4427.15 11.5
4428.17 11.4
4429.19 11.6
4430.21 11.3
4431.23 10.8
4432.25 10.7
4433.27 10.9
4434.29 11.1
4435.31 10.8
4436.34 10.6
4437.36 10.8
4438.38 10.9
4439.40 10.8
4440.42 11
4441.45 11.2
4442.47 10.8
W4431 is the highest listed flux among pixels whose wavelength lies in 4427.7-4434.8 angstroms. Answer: 11.6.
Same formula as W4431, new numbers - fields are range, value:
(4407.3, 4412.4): 11.4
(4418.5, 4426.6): 12.1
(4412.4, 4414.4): 11.7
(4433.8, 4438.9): 11.1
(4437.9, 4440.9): 11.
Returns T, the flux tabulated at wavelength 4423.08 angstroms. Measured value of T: 11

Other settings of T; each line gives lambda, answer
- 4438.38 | 10.9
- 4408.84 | 10.2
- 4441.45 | 11.2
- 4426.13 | 11.5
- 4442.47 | 10.8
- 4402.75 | 10.6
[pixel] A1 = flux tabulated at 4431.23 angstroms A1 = 10.8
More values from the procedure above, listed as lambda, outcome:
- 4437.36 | 10.8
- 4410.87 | 11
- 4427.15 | 11.5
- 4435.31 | 10.8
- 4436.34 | 10.6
